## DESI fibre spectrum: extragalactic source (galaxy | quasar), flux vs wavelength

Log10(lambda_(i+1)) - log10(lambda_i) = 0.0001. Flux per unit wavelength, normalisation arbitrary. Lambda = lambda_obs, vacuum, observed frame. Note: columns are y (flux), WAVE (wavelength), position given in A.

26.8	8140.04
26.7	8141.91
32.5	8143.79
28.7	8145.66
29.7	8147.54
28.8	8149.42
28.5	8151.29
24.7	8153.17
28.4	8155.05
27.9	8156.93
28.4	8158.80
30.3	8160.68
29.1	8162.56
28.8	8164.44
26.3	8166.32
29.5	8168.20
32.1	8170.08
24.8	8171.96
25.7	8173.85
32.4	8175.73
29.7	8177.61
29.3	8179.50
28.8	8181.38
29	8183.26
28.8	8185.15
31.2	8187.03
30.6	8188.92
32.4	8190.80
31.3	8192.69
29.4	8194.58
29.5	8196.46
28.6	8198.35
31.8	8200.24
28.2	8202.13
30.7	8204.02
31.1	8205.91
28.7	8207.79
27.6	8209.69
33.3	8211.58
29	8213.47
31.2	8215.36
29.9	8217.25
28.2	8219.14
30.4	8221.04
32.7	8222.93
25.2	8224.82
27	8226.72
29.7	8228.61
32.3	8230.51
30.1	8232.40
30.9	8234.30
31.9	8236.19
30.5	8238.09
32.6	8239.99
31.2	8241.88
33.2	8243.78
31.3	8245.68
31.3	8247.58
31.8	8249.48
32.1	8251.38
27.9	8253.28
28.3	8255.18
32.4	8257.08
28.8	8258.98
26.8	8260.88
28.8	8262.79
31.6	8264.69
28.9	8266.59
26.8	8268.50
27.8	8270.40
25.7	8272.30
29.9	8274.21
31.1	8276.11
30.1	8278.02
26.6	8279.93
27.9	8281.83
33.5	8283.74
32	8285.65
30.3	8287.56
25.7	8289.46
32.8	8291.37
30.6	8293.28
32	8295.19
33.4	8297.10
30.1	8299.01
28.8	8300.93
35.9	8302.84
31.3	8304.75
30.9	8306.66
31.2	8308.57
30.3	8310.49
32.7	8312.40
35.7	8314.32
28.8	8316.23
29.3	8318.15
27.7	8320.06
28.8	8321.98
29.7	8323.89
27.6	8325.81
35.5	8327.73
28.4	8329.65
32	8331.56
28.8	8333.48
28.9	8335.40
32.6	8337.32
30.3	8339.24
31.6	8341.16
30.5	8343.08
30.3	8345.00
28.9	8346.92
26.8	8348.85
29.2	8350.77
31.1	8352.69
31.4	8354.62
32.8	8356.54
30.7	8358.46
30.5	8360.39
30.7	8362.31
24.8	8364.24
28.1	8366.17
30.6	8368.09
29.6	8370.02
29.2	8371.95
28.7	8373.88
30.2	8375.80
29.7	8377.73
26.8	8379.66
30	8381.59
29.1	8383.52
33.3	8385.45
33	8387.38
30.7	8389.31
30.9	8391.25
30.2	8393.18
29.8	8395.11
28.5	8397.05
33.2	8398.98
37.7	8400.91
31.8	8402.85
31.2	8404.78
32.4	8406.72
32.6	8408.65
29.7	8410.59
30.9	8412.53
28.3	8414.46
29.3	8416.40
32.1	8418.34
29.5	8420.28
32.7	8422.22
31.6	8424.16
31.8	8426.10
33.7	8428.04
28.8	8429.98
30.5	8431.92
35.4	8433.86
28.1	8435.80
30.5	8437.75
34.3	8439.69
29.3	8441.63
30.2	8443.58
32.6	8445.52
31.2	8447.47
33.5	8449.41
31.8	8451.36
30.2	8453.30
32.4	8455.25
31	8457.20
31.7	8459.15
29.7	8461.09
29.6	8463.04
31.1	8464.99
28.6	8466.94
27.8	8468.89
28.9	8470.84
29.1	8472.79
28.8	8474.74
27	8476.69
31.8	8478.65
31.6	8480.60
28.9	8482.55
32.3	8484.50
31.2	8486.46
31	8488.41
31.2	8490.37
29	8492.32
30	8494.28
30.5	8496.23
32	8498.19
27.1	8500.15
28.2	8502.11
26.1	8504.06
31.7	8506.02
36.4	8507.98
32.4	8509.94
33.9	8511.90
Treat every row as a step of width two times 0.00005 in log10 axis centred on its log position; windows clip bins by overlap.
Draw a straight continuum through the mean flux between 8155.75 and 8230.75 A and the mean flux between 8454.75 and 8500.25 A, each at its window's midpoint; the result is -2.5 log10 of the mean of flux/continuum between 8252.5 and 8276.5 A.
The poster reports 0.03 mag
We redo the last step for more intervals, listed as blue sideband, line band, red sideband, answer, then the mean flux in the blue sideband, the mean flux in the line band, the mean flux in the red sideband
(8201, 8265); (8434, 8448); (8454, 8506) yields -0.042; 30.2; 31.1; 29.9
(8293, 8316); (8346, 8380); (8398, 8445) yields 0.078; 31.8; 29.5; 31.5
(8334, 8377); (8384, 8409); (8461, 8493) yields -0.071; 29.9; 31.9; 29.9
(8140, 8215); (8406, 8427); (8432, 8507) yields -0.027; 29.3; 31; 30.4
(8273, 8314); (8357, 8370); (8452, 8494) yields 0.043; 30.9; 29.4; 30.1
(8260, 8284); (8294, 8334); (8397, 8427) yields -0.048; 28.8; 30.9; 31.5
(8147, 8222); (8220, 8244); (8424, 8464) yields -0.028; 29.4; 30.5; 31.3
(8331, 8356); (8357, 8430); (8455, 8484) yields -0.021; 30.2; 30.6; 29.8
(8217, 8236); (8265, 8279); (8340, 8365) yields 0.040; 29.7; 28.7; 30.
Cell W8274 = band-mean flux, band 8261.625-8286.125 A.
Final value 29.2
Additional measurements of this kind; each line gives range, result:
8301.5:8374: 30.3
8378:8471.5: 31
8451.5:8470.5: 30.3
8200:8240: 30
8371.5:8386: 29.5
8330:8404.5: 30.3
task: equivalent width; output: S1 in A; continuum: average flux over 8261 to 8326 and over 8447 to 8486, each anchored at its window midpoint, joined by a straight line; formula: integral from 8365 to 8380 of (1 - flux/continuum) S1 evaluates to 0.5 A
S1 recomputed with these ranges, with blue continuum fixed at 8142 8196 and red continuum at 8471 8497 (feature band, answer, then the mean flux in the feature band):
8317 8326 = 0.3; 28.7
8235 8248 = -1.0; 31.7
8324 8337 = -0.3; 30.3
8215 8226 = -0.1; 29.5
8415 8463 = -2.0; 31.3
